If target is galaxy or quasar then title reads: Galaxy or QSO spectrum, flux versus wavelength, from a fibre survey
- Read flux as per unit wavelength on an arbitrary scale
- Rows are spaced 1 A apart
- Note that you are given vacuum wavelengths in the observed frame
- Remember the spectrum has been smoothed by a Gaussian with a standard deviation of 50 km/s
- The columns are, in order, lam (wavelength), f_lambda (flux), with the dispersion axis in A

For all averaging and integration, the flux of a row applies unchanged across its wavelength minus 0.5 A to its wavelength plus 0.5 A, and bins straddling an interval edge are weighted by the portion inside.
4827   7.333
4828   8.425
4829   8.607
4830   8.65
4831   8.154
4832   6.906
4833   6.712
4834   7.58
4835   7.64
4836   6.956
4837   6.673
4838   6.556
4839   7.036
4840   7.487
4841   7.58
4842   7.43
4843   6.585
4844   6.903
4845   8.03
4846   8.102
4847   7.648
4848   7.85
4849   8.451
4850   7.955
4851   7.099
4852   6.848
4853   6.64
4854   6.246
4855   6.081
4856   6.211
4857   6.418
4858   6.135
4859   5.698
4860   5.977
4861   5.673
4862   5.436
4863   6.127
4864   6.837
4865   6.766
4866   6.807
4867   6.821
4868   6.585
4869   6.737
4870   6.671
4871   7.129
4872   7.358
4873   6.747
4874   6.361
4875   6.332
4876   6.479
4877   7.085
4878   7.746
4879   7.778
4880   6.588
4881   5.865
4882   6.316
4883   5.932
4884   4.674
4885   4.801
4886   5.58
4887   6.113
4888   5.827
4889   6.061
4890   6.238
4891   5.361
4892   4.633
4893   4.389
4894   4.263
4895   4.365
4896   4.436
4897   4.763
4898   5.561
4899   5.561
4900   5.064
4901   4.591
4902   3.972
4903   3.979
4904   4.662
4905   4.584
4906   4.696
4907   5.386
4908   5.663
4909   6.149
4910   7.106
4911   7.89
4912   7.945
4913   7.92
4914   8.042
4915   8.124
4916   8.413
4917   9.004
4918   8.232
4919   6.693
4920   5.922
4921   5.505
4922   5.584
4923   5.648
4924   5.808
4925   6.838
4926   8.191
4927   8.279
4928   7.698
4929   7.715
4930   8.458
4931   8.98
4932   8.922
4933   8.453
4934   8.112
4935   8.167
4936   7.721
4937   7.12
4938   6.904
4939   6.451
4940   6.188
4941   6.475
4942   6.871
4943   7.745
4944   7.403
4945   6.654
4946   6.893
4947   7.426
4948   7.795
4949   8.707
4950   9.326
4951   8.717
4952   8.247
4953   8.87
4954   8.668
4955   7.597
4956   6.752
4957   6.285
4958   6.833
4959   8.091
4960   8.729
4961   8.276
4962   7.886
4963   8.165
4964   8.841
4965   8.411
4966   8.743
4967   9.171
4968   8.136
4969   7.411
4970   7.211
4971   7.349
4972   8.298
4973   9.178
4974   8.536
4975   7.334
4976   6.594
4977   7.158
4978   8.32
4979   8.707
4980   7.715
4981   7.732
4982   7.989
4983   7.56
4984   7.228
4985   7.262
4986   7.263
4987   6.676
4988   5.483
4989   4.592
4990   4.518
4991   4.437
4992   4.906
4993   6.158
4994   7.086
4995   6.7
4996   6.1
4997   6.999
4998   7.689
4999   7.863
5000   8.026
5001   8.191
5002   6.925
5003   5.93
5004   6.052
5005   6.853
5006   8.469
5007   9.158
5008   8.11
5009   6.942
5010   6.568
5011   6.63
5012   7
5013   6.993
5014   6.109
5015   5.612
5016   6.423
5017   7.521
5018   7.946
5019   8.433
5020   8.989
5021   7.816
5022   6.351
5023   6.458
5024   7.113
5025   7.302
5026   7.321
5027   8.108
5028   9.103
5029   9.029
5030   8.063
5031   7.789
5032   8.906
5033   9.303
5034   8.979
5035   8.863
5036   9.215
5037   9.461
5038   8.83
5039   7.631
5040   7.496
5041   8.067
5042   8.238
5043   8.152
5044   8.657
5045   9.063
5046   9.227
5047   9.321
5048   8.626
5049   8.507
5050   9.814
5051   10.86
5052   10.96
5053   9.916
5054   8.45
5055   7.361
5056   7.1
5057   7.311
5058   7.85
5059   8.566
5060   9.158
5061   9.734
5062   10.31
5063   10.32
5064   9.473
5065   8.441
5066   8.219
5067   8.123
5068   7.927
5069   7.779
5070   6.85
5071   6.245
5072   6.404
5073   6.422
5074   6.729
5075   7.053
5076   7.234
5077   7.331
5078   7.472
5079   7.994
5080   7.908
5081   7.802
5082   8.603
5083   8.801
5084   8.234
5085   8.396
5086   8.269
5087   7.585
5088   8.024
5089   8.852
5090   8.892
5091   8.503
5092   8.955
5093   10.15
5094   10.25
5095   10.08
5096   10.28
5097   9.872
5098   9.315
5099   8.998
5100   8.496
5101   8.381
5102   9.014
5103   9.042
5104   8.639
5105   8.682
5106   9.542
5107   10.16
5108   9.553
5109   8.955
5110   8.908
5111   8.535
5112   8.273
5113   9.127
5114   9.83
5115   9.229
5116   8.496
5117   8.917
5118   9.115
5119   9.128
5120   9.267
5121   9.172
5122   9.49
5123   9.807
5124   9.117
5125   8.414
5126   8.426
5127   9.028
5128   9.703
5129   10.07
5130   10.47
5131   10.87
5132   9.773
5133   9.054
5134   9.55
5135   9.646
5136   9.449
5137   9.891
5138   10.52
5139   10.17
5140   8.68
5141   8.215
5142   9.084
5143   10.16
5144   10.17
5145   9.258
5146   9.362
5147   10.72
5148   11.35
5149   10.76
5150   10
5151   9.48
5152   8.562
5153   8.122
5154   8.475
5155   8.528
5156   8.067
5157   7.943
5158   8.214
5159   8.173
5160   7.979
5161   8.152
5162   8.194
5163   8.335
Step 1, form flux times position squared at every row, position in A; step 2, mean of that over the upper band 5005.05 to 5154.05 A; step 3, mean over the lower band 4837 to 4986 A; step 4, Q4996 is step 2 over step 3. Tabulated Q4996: 1.33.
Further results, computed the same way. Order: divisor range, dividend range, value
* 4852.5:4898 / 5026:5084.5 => 1.49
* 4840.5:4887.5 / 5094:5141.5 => 1.55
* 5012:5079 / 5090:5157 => 1.18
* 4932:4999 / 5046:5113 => 1.21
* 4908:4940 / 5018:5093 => 1.18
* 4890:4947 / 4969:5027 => 1.12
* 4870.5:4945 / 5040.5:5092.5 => 1.37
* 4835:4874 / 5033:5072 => 1.37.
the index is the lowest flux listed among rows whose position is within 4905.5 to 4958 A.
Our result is 4.696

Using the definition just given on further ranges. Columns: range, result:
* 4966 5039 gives 4.437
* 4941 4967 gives 6.285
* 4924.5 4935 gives 6.838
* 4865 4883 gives 5.865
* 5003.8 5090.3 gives 5.612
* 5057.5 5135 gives 6.245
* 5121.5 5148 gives 8.215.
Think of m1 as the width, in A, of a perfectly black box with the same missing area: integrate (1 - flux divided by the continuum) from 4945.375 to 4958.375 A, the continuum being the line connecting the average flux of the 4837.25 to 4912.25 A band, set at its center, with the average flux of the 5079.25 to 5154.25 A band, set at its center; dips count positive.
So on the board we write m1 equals -1.22 A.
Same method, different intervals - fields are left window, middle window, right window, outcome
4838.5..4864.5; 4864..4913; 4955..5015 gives 7.5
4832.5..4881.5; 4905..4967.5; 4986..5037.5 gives -3.8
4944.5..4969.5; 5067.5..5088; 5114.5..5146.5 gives 3.3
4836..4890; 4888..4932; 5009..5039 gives 4.6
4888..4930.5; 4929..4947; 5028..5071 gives -2.2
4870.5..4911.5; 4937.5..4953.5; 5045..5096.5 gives -2.4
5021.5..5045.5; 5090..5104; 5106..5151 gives -0.3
